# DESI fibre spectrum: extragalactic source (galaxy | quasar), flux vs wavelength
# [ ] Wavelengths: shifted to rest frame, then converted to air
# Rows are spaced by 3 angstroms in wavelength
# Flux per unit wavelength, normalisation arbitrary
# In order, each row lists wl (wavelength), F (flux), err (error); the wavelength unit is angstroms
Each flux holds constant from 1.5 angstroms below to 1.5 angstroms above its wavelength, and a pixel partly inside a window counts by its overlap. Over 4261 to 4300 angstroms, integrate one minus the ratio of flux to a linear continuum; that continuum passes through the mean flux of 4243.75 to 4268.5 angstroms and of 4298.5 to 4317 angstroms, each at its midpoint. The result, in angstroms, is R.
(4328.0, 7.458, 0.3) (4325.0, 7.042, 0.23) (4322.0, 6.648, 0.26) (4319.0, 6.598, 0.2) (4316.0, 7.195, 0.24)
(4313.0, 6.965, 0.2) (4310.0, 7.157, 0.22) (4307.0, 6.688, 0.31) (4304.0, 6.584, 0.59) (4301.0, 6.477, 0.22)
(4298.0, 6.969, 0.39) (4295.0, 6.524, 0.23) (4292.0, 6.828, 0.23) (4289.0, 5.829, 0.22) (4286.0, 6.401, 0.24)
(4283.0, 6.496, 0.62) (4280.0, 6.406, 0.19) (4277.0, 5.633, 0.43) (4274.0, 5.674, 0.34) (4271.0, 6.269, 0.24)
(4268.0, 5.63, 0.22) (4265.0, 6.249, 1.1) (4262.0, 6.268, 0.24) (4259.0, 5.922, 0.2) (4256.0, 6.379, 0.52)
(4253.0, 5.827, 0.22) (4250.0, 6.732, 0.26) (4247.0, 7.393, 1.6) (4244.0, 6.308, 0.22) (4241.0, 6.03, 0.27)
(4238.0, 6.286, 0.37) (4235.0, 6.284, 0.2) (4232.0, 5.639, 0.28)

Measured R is 1.93 angstroms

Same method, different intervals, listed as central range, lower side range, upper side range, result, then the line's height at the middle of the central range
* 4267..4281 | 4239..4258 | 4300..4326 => 1.4 angstroms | 6.58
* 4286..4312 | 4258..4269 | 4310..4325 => -0.1 angstroms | 6.61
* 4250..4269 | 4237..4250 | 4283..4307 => 1.2 angstroms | 6.53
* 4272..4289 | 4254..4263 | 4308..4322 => 1.0 angstroms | 6.46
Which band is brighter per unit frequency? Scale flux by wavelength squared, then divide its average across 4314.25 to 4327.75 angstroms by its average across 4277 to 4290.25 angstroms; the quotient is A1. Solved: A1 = 1.13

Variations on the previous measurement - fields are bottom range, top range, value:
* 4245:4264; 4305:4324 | 1.10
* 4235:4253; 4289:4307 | 1.05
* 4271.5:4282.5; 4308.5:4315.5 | 1.20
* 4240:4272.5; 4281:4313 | 1.07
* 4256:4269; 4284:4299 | 1.08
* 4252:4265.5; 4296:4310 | 1.12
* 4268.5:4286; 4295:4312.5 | 1.12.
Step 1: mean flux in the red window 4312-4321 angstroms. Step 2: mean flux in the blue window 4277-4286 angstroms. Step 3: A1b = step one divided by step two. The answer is 1.09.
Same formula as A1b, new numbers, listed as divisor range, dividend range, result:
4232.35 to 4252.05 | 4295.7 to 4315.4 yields 1.06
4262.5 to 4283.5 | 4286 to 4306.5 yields 1.08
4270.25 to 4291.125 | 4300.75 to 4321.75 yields 1.11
